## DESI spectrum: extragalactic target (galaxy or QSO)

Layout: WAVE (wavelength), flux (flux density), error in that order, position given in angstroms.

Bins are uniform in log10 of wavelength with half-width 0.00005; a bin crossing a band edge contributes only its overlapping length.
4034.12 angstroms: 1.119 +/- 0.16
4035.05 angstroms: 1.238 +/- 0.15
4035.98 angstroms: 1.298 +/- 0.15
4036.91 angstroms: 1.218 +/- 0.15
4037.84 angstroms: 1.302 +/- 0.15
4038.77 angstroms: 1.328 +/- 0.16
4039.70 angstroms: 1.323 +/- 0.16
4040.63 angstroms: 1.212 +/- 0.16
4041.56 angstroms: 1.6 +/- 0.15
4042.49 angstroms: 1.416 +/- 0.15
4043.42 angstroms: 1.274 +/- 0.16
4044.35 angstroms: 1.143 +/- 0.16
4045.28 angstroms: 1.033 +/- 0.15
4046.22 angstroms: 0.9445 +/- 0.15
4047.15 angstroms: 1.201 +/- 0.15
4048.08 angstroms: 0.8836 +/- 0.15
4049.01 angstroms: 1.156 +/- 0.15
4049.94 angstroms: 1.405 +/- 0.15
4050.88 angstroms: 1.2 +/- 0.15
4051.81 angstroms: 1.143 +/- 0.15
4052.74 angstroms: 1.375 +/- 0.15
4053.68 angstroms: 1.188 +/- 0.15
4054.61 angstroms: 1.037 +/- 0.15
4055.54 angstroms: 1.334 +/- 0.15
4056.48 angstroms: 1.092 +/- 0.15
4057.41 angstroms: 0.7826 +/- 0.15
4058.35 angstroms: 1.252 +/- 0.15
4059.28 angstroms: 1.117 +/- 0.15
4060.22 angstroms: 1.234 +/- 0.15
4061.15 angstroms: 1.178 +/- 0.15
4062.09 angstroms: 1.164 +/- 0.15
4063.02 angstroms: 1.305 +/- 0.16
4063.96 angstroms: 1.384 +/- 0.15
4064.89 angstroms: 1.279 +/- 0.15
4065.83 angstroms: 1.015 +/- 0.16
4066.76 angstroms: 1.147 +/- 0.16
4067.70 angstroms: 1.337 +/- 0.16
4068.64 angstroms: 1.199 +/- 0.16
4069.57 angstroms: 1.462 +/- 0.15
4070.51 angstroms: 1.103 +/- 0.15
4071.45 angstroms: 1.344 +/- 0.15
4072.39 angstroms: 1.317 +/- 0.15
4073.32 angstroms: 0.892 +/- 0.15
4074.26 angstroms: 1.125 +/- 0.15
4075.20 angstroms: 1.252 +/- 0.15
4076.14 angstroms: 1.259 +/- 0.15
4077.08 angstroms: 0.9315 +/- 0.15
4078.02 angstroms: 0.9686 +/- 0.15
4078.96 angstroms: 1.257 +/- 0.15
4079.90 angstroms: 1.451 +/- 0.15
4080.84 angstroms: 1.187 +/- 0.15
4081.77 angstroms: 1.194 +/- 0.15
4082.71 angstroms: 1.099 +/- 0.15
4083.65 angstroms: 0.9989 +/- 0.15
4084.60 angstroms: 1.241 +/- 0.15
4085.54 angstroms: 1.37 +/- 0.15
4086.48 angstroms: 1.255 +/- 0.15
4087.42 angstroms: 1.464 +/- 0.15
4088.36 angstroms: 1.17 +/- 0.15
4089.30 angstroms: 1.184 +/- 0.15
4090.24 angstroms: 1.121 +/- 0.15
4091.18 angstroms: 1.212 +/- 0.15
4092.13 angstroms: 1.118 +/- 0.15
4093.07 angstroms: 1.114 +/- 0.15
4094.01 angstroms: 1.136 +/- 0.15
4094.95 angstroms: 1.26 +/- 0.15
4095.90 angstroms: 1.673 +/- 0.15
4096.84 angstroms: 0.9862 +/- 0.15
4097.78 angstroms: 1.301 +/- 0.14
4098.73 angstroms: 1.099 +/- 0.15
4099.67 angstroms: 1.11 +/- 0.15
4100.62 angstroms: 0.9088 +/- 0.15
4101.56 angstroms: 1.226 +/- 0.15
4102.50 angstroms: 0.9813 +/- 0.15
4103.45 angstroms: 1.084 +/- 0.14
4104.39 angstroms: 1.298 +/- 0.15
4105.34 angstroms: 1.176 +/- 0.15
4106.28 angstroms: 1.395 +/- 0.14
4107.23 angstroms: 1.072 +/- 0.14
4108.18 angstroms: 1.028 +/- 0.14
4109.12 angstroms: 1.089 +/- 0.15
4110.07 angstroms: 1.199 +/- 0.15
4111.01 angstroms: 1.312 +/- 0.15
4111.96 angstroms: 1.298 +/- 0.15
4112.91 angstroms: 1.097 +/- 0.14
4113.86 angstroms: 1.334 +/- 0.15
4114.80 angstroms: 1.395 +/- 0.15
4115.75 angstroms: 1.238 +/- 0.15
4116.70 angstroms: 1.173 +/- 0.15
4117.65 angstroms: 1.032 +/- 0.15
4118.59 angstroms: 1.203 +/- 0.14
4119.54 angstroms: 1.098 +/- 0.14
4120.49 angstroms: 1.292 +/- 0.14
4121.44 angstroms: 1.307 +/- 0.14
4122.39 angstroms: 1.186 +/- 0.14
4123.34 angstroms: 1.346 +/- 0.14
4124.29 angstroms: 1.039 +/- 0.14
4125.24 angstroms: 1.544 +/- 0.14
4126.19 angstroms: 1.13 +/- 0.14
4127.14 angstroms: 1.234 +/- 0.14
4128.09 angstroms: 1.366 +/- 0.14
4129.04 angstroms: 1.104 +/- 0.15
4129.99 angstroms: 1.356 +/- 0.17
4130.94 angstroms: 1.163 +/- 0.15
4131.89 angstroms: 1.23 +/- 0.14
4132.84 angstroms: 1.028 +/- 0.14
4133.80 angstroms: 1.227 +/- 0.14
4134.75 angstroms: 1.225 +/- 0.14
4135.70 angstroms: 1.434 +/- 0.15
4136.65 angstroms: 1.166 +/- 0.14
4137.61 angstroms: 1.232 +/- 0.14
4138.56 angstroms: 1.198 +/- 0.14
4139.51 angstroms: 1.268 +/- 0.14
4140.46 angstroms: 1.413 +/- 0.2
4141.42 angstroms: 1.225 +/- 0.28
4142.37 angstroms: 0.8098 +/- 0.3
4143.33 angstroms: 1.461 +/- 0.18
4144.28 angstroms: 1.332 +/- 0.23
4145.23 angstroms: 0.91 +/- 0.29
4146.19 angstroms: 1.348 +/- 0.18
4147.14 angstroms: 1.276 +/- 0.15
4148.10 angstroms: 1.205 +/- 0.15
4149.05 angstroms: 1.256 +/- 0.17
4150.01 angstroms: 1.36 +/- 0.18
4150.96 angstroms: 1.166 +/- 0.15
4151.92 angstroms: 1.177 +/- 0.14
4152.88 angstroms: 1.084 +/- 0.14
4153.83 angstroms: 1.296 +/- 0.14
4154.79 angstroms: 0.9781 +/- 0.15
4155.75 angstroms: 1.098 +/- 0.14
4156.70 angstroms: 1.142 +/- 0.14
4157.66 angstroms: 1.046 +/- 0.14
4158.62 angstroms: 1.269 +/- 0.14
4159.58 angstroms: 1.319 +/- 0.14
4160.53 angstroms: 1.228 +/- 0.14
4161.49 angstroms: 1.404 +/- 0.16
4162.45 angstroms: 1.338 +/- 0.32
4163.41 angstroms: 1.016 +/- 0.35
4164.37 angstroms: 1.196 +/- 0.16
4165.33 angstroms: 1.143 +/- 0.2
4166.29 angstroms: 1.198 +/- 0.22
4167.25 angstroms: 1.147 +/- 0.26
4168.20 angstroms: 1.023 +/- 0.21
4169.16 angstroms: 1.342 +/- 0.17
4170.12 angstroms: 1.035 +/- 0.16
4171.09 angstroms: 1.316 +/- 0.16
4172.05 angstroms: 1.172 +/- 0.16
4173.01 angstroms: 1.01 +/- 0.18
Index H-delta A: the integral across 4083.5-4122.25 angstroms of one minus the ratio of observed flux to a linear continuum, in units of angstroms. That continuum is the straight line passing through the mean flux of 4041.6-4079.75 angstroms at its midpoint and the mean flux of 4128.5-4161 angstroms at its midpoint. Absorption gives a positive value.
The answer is -0.1 angstroms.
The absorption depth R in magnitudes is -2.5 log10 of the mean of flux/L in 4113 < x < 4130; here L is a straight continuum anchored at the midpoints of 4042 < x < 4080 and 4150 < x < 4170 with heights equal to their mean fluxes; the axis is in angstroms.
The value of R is -0.05 mag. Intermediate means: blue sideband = 1.18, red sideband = 1.18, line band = 1.24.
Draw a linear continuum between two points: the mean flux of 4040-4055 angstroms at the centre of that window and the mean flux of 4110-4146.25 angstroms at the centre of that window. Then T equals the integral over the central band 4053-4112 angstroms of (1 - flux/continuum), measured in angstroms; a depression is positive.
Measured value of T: 1.3 angstroms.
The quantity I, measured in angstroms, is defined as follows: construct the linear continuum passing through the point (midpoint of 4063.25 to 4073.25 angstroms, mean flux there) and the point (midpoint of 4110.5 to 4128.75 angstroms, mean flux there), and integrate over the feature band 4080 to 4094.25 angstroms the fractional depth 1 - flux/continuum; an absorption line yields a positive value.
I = 0.5 angstroms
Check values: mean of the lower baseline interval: 1.25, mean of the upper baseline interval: 1.24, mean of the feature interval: 1.2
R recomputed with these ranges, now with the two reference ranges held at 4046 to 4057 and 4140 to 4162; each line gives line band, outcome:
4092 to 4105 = 0.02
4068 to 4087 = -0.02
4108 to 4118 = -0.01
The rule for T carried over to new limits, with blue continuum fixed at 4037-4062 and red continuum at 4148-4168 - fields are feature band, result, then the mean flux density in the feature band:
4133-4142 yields -0.4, 1.25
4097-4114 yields 0.5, 1.16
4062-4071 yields -0.3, 1.24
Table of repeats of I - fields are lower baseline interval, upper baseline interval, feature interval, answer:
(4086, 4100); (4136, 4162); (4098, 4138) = 0.4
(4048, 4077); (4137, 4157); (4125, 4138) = -0.4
